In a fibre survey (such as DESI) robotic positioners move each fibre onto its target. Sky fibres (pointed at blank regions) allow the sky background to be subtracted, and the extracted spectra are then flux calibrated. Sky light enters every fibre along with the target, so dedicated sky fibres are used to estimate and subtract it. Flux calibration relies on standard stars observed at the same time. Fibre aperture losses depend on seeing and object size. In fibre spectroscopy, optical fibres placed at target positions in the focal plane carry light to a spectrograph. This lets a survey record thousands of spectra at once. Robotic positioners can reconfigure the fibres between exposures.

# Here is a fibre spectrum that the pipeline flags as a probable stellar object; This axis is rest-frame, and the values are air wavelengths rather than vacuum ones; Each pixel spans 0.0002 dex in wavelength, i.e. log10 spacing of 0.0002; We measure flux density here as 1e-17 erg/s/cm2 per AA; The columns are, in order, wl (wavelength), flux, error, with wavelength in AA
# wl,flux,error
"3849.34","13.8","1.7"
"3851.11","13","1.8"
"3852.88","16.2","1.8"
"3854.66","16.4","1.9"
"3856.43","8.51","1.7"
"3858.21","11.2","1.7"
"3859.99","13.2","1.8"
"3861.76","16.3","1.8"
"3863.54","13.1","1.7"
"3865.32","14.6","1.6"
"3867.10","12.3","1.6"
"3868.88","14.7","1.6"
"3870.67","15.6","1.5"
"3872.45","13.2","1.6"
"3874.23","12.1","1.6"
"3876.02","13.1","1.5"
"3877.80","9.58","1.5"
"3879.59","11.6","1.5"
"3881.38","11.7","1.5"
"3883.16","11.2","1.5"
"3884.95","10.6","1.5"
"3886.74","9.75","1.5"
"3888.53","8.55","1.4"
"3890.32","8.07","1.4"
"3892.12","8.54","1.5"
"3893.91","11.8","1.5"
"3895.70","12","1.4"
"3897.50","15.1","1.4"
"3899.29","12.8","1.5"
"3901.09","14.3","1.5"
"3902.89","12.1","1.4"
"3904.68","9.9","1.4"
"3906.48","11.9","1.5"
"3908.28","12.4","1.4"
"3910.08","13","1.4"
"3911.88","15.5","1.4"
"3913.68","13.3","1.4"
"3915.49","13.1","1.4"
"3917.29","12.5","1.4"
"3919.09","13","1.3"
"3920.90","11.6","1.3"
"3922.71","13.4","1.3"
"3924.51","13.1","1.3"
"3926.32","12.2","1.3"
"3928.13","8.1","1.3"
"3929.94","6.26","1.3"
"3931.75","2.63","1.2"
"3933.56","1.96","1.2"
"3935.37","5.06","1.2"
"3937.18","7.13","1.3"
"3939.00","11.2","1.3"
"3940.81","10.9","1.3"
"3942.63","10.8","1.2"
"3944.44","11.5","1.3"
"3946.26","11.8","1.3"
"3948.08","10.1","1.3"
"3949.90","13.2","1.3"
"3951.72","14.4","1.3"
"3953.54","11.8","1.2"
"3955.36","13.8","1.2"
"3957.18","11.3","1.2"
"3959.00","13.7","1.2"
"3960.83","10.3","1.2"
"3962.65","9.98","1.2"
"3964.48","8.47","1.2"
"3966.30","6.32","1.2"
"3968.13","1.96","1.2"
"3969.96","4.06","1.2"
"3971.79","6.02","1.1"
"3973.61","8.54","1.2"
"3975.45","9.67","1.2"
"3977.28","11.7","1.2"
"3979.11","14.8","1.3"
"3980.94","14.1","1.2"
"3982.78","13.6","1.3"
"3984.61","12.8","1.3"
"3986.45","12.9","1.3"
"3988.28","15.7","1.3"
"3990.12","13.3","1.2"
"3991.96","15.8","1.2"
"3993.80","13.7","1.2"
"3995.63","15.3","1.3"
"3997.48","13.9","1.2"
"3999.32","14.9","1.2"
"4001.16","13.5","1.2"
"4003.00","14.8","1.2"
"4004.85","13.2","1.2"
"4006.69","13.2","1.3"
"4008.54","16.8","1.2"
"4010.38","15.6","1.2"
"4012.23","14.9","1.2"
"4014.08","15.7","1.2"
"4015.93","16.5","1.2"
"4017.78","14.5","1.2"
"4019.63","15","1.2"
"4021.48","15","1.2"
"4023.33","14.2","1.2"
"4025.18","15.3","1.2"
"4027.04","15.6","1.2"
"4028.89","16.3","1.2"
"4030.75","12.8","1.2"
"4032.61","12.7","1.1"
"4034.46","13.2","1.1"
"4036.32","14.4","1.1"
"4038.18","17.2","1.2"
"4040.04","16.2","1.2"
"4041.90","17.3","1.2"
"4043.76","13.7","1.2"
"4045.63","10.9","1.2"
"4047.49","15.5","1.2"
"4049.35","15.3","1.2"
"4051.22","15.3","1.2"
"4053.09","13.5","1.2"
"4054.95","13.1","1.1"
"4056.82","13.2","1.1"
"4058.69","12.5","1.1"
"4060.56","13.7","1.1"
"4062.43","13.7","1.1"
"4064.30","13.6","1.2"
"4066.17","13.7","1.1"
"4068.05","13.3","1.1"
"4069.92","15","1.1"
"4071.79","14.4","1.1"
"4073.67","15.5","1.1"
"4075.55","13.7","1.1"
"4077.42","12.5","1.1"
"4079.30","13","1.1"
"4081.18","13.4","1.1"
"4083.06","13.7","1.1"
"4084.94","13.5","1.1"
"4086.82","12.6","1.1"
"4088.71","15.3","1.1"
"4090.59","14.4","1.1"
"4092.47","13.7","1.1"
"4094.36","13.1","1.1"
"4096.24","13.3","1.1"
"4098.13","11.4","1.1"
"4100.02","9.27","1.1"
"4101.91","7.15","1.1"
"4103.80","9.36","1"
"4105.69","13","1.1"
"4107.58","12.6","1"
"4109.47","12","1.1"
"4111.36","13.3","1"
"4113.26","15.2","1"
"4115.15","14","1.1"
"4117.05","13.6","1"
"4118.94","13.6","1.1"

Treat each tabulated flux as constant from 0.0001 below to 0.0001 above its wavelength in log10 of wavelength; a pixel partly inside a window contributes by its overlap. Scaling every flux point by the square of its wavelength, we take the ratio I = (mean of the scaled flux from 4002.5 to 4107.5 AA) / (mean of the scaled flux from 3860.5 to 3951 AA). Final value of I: 1.32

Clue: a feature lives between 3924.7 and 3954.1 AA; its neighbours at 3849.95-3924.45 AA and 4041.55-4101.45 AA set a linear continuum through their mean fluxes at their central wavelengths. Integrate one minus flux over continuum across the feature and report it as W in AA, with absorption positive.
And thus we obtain 7.8 AA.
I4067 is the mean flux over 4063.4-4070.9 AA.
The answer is 13.9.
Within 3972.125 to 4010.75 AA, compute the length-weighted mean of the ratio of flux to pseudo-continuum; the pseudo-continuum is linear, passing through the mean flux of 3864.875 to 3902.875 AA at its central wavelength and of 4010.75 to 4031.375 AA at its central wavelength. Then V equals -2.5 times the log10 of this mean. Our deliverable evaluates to 0.068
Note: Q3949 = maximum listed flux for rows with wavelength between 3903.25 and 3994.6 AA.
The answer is 15.8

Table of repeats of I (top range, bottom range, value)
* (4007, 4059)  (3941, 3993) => 1.36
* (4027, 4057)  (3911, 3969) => 1.48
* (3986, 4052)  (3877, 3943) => 1.45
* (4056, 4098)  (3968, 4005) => 1.16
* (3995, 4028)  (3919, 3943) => 1.74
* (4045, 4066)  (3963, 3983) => 1.60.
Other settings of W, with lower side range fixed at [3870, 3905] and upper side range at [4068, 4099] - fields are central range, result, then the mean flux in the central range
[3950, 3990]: 5.13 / 10.9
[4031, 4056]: -2.28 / 14.4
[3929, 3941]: 5.86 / 6.19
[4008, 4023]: -2.88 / 15.4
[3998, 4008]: -0.96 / 14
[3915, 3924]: -0.60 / 12.7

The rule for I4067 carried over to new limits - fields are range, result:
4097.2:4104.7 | 9.28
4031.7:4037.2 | 13.4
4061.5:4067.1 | 13.7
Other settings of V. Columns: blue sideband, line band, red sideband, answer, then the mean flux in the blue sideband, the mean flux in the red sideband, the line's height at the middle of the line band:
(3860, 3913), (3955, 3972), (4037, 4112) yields 0.44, 12.3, 13.4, 12.7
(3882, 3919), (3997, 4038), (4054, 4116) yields -0.17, 11.9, 13.1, 12.6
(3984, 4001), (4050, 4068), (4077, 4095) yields 0.01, 14.2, 13.6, 13.8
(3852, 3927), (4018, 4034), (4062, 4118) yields -0.13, 12.5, 13.1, 12.9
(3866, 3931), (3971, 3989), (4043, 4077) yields 0.08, 11.9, 13.8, 12.9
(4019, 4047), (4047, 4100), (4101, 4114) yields -0.05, 14.7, 11.8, 13.1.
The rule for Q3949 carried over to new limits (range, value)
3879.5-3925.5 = 15.5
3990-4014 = 16.8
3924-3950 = 13.2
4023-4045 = 17.3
